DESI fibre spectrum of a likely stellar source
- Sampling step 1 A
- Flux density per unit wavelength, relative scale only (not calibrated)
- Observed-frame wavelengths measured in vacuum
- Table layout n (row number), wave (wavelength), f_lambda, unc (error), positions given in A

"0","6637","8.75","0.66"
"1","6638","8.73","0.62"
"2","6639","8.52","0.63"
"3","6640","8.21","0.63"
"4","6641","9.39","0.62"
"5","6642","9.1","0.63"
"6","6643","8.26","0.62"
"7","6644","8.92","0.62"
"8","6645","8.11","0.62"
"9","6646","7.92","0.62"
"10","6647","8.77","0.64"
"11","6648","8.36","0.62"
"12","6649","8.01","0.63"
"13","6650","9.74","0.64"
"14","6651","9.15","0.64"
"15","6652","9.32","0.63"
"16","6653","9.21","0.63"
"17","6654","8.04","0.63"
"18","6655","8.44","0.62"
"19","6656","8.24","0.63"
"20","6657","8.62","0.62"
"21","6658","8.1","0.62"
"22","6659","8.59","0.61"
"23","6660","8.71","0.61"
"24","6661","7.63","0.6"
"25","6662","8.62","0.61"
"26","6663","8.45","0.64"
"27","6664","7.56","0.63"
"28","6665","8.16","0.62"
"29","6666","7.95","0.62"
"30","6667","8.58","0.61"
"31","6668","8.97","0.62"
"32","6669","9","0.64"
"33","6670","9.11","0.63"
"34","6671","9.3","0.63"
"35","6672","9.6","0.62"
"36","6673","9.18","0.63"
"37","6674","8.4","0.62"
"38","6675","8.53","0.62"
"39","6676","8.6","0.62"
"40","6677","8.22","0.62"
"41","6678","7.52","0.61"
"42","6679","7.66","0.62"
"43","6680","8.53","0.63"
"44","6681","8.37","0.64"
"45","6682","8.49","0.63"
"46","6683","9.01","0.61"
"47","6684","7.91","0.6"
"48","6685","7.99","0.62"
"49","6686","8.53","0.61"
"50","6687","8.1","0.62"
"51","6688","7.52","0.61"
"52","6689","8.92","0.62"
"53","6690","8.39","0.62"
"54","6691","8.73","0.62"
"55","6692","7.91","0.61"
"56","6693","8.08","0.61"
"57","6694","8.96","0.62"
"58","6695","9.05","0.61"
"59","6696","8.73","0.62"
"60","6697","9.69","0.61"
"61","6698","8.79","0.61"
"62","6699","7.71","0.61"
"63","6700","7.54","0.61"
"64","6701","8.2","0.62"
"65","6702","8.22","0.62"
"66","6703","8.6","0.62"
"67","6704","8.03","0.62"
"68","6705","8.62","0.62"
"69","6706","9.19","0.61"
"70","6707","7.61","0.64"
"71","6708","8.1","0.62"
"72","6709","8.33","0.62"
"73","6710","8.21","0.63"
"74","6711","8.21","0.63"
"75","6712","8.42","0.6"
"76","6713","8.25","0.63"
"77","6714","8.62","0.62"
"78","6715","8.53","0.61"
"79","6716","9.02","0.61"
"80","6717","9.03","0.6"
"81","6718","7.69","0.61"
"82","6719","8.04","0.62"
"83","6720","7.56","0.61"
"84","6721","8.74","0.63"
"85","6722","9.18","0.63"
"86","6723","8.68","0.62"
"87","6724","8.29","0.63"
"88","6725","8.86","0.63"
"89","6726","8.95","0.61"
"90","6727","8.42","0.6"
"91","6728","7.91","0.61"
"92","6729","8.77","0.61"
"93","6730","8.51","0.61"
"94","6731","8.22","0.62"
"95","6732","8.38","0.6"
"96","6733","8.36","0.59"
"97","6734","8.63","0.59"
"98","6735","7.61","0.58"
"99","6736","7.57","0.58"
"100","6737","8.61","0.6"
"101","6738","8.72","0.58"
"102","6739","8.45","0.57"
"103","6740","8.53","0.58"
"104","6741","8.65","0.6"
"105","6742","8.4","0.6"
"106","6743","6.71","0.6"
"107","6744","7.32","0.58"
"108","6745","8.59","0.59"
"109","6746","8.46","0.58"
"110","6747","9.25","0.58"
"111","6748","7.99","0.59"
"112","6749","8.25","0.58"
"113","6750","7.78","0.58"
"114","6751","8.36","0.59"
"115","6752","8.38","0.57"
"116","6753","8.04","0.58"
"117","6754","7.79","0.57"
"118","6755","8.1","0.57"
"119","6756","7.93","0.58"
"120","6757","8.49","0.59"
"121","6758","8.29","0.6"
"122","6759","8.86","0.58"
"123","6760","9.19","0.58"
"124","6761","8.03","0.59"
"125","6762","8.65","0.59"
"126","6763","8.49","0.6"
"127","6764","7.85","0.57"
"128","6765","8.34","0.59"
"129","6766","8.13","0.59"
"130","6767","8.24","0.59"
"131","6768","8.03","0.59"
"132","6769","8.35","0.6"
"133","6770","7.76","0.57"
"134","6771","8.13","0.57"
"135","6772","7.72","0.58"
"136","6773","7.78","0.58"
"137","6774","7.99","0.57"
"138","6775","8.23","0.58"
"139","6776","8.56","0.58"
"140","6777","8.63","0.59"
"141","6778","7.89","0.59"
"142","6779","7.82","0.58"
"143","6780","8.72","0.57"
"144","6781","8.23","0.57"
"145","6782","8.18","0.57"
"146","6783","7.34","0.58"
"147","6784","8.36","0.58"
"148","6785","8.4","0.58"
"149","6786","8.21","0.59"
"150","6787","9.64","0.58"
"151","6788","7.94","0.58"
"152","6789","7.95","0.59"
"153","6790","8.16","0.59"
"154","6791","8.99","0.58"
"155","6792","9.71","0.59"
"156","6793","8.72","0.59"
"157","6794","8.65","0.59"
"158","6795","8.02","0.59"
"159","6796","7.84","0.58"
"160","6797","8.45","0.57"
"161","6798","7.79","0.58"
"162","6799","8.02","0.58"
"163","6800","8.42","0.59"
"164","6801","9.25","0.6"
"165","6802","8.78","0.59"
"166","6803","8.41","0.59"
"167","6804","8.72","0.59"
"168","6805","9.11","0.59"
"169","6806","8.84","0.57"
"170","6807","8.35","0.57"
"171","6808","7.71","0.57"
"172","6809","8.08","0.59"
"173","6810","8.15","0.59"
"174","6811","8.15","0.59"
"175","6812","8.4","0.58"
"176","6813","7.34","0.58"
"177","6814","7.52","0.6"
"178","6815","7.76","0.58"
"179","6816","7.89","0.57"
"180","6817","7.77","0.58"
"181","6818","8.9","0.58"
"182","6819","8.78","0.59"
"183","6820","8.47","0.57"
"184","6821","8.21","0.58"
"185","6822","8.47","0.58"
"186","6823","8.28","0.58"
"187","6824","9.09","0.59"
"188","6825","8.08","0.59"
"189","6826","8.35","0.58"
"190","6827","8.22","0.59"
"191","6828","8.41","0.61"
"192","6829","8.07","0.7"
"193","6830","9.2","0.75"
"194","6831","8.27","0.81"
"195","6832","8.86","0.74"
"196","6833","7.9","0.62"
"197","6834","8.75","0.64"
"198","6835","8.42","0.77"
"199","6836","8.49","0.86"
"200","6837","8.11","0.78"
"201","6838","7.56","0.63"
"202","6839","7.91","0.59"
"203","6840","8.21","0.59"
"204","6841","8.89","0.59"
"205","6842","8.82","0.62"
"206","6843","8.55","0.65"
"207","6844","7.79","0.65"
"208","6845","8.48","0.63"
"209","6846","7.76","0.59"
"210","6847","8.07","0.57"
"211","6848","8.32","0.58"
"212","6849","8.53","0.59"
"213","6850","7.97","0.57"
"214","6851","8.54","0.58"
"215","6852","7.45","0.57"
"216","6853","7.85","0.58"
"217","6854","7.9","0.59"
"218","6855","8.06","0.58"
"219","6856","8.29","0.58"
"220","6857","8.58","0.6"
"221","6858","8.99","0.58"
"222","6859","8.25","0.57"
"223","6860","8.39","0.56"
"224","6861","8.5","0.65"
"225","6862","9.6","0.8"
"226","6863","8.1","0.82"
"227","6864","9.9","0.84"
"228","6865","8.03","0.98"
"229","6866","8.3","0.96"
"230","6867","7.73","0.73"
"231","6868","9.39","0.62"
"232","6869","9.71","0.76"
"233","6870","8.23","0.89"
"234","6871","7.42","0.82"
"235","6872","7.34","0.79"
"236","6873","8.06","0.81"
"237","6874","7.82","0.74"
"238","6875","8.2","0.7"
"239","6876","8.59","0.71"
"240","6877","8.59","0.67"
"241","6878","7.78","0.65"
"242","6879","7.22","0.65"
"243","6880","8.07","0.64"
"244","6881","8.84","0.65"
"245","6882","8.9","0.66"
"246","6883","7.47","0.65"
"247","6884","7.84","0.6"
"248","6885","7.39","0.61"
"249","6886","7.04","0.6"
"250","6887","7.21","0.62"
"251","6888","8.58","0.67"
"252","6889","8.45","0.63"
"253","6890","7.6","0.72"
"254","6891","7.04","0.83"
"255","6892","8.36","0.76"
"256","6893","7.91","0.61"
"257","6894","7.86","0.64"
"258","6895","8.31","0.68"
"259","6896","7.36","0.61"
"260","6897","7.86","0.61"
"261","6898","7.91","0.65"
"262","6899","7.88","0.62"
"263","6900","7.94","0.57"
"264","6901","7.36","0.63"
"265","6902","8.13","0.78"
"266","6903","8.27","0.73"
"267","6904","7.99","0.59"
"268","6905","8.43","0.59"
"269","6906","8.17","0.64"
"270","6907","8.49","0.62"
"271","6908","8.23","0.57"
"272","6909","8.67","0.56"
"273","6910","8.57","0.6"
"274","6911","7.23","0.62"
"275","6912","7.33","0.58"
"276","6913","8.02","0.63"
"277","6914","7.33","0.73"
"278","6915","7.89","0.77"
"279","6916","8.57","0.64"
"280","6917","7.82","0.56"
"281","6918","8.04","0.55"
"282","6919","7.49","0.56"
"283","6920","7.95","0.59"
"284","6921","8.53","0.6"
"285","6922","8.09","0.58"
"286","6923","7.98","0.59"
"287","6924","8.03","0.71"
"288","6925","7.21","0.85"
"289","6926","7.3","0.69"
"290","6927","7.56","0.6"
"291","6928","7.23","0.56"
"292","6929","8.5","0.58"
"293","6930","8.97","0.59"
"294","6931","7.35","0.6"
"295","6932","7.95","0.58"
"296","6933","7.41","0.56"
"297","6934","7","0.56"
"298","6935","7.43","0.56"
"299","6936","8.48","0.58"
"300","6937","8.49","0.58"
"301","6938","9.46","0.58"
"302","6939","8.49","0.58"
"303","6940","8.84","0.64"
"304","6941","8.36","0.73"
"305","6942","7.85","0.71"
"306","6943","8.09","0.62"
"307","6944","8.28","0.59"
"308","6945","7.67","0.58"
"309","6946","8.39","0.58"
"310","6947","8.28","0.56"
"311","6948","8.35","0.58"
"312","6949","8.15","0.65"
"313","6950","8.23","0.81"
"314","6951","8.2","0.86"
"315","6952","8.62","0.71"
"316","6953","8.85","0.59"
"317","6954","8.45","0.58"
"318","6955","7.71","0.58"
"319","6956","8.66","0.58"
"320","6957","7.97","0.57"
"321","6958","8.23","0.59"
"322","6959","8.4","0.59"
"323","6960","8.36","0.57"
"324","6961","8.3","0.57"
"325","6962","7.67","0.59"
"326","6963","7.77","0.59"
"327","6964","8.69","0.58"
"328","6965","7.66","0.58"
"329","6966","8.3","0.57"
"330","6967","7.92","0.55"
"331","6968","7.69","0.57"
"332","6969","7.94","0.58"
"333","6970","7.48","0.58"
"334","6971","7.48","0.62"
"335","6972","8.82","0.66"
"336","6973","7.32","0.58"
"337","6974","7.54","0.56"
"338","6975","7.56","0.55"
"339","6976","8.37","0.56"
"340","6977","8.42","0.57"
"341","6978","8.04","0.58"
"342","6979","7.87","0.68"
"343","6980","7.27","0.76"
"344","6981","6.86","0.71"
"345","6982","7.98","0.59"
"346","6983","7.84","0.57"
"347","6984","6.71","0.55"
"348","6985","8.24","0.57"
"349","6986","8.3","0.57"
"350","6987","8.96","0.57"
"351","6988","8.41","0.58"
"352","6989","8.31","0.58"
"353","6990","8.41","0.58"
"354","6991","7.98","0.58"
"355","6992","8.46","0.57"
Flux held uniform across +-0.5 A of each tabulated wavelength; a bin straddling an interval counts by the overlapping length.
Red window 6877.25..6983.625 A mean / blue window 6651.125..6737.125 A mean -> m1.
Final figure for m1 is 0.95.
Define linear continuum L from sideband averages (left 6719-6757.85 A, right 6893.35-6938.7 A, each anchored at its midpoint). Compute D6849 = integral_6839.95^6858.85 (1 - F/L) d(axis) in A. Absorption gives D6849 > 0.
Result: -0.4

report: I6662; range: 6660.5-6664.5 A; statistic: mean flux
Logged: 8.06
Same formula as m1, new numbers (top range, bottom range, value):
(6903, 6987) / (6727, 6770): 0.97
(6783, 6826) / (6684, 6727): 0.99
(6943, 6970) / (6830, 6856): 0.99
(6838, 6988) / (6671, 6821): 0.97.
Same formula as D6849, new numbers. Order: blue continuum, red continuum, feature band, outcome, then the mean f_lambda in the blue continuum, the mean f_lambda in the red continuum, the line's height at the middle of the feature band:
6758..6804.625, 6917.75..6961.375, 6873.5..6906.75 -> 0.9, 8.34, 8.12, 8.19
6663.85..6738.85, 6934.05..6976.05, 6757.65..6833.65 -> 0.0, 8.43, 8.15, 8.33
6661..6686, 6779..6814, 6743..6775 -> 0.8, 8.47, 8.36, 8.4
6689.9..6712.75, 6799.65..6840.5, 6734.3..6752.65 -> 0.4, 8.4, 8.33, 8.38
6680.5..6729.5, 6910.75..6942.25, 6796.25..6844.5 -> -0.9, 8.42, 7.95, 8.18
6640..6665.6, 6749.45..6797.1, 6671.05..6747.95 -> 0.1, 8.53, 8.28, 8.41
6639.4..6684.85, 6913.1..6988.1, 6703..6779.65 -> 0.9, 8.54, 8.02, 8.4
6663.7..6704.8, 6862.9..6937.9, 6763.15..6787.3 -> 0.2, 8.45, 8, 8.26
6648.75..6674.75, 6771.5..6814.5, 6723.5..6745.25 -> 0.4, 8.65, 8.31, 8.46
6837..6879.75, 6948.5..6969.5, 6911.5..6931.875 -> 0.9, 8.27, 8.18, 8.21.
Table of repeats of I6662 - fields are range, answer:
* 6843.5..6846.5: 8.01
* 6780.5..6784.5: 8.03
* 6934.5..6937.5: 8.13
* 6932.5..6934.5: 7.21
